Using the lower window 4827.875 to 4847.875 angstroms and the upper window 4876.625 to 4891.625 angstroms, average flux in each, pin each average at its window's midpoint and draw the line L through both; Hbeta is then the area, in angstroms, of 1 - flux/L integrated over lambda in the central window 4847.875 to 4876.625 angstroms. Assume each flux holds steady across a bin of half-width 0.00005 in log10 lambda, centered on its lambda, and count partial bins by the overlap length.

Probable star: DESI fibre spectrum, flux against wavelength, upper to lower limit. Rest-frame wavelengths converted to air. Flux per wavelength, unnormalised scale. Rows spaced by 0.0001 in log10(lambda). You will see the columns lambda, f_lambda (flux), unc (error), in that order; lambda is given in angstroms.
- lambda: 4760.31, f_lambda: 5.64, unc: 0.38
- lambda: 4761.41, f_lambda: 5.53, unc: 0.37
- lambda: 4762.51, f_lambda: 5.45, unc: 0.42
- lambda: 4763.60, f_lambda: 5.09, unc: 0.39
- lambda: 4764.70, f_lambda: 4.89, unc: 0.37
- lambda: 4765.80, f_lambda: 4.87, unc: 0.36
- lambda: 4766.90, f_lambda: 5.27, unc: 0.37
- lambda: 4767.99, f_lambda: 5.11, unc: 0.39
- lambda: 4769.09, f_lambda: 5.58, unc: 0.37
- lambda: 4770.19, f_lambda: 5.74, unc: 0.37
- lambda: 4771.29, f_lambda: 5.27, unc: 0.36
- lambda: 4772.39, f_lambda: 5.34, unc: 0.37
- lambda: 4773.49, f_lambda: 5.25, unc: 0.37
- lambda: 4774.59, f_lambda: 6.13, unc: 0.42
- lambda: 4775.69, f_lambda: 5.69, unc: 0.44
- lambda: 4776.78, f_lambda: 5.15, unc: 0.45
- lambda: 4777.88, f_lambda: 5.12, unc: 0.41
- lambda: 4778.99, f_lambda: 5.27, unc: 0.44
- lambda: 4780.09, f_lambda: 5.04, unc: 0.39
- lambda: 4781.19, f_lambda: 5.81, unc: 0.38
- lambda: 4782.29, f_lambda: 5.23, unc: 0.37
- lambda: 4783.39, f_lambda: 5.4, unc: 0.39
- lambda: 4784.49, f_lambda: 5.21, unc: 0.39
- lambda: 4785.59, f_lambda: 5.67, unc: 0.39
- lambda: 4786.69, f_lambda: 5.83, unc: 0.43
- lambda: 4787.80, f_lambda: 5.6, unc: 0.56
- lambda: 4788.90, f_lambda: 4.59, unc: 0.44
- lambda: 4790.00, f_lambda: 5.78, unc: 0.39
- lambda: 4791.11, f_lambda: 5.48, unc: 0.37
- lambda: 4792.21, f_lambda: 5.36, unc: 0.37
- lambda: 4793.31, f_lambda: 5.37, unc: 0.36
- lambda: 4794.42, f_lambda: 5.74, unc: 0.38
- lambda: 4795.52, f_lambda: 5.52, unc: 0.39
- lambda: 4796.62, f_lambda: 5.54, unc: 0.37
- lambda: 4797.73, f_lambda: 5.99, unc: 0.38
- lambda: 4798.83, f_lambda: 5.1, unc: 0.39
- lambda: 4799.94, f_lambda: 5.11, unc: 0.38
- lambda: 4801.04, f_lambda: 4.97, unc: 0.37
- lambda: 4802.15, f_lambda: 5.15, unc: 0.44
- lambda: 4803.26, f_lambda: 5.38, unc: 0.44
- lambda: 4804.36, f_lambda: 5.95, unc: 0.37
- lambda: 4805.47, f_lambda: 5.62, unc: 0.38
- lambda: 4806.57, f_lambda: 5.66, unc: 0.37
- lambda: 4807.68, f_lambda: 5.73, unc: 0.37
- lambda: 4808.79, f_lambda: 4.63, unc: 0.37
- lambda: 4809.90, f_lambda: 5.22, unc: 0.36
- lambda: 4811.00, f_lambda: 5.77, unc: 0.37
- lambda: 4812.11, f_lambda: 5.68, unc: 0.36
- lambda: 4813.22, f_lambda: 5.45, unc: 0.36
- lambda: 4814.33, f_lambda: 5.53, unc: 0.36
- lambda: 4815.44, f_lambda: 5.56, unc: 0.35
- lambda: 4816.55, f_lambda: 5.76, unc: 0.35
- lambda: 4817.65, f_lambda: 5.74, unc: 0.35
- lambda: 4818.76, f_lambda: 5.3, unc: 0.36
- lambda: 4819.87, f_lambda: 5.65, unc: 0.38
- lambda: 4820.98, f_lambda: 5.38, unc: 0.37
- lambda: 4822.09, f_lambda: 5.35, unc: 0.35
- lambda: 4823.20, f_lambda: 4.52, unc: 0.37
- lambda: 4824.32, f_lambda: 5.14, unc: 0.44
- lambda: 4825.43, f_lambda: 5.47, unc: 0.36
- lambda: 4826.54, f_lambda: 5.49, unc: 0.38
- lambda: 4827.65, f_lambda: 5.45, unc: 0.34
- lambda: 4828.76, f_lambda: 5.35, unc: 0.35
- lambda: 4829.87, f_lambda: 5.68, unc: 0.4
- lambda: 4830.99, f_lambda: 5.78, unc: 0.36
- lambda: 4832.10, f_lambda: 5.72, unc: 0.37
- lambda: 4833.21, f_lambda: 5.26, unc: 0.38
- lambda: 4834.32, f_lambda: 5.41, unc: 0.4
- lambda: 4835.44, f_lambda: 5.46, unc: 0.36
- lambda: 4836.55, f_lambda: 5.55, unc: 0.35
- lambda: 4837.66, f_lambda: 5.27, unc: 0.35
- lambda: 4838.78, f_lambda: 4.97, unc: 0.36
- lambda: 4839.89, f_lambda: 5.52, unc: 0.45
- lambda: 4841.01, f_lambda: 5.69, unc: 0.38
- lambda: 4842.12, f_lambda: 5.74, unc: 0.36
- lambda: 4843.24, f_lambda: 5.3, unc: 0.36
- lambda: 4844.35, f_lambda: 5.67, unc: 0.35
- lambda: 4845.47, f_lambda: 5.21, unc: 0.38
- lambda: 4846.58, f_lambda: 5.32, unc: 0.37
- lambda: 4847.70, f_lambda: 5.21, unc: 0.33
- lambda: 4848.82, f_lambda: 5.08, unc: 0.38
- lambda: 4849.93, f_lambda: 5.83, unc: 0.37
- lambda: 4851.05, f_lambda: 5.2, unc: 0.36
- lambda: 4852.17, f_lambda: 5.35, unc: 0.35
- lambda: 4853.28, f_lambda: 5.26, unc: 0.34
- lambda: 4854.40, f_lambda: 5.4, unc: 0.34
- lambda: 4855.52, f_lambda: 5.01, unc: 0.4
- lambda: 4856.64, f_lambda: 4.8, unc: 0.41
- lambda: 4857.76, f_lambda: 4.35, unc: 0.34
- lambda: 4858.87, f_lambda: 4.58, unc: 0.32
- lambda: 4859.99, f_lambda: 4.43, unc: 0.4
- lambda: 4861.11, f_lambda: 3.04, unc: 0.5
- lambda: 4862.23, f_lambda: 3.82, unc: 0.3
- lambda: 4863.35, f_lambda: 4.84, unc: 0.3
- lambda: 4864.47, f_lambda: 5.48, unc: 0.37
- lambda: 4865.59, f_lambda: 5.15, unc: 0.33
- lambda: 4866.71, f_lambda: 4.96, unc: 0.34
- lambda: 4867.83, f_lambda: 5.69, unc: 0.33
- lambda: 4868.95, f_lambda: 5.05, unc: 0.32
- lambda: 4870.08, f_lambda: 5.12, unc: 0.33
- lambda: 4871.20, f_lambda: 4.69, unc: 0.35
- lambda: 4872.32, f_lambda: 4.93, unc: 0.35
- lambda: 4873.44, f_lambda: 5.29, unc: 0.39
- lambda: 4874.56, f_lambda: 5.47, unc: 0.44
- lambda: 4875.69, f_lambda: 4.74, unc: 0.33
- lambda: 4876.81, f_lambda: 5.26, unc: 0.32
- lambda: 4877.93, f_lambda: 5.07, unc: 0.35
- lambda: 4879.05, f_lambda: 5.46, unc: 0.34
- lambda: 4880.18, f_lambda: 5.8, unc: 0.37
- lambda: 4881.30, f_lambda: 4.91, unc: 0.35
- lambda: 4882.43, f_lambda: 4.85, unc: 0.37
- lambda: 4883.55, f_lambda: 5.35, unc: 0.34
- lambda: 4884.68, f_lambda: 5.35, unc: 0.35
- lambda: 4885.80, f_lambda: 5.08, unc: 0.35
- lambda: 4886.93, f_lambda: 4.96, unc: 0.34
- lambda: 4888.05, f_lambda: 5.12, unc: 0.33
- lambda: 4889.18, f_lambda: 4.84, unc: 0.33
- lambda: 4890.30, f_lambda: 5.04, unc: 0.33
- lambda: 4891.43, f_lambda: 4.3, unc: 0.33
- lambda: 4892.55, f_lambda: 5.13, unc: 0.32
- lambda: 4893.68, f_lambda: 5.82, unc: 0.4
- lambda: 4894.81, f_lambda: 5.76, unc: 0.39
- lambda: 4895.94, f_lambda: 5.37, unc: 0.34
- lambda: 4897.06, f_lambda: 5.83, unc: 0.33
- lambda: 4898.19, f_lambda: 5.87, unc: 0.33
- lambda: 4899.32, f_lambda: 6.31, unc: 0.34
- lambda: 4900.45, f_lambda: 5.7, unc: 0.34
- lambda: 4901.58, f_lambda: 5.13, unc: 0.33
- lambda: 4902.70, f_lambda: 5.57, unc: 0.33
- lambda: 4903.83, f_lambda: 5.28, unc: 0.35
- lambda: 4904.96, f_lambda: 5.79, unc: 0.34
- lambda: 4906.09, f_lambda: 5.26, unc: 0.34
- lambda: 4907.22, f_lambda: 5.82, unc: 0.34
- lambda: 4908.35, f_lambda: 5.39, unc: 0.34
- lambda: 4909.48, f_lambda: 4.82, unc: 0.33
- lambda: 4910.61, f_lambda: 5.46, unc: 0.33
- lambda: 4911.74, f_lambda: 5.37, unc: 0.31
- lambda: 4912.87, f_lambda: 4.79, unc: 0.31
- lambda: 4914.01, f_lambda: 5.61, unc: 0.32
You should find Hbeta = 1.77 angstroms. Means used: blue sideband 5.46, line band 4.95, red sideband 5.11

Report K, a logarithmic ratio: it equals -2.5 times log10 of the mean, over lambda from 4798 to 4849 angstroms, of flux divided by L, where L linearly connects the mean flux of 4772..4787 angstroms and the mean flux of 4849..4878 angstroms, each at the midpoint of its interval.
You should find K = -0.05 mag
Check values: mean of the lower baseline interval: 5.44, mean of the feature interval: 5.42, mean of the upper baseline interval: 4.95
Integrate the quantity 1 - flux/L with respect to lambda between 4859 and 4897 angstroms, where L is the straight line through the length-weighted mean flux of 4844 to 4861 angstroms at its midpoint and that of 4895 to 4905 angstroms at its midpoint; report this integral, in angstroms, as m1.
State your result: 2.36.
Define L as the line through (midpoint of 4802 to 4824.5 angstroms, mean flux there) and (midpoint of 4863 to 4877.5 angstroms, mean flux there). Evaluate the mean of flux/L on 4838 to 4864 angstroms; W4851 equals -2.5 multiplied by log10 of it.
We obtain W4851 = 0.04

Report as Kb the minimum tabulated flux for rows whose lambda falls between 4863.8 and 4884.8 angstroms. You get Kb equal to 4.69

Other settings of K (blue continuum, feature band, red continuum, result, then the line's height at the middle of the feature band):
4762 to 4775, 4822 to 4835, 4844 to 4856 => -0.013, 5.32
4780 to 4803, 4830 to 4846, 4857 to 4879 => -0.082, 5.07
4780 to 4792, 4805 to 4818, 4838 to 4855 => -0.023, 5.41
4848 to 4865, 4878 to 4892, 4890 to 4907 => 0.039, 5.28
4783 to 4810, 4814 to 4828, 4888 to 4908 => 0.005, 5.43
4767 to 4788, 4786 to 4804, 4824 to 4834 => 0.008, 5.46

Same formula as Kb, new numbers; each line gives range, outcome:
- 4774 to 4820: 4.59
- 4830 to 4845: 4.97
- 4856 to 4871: 3.04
